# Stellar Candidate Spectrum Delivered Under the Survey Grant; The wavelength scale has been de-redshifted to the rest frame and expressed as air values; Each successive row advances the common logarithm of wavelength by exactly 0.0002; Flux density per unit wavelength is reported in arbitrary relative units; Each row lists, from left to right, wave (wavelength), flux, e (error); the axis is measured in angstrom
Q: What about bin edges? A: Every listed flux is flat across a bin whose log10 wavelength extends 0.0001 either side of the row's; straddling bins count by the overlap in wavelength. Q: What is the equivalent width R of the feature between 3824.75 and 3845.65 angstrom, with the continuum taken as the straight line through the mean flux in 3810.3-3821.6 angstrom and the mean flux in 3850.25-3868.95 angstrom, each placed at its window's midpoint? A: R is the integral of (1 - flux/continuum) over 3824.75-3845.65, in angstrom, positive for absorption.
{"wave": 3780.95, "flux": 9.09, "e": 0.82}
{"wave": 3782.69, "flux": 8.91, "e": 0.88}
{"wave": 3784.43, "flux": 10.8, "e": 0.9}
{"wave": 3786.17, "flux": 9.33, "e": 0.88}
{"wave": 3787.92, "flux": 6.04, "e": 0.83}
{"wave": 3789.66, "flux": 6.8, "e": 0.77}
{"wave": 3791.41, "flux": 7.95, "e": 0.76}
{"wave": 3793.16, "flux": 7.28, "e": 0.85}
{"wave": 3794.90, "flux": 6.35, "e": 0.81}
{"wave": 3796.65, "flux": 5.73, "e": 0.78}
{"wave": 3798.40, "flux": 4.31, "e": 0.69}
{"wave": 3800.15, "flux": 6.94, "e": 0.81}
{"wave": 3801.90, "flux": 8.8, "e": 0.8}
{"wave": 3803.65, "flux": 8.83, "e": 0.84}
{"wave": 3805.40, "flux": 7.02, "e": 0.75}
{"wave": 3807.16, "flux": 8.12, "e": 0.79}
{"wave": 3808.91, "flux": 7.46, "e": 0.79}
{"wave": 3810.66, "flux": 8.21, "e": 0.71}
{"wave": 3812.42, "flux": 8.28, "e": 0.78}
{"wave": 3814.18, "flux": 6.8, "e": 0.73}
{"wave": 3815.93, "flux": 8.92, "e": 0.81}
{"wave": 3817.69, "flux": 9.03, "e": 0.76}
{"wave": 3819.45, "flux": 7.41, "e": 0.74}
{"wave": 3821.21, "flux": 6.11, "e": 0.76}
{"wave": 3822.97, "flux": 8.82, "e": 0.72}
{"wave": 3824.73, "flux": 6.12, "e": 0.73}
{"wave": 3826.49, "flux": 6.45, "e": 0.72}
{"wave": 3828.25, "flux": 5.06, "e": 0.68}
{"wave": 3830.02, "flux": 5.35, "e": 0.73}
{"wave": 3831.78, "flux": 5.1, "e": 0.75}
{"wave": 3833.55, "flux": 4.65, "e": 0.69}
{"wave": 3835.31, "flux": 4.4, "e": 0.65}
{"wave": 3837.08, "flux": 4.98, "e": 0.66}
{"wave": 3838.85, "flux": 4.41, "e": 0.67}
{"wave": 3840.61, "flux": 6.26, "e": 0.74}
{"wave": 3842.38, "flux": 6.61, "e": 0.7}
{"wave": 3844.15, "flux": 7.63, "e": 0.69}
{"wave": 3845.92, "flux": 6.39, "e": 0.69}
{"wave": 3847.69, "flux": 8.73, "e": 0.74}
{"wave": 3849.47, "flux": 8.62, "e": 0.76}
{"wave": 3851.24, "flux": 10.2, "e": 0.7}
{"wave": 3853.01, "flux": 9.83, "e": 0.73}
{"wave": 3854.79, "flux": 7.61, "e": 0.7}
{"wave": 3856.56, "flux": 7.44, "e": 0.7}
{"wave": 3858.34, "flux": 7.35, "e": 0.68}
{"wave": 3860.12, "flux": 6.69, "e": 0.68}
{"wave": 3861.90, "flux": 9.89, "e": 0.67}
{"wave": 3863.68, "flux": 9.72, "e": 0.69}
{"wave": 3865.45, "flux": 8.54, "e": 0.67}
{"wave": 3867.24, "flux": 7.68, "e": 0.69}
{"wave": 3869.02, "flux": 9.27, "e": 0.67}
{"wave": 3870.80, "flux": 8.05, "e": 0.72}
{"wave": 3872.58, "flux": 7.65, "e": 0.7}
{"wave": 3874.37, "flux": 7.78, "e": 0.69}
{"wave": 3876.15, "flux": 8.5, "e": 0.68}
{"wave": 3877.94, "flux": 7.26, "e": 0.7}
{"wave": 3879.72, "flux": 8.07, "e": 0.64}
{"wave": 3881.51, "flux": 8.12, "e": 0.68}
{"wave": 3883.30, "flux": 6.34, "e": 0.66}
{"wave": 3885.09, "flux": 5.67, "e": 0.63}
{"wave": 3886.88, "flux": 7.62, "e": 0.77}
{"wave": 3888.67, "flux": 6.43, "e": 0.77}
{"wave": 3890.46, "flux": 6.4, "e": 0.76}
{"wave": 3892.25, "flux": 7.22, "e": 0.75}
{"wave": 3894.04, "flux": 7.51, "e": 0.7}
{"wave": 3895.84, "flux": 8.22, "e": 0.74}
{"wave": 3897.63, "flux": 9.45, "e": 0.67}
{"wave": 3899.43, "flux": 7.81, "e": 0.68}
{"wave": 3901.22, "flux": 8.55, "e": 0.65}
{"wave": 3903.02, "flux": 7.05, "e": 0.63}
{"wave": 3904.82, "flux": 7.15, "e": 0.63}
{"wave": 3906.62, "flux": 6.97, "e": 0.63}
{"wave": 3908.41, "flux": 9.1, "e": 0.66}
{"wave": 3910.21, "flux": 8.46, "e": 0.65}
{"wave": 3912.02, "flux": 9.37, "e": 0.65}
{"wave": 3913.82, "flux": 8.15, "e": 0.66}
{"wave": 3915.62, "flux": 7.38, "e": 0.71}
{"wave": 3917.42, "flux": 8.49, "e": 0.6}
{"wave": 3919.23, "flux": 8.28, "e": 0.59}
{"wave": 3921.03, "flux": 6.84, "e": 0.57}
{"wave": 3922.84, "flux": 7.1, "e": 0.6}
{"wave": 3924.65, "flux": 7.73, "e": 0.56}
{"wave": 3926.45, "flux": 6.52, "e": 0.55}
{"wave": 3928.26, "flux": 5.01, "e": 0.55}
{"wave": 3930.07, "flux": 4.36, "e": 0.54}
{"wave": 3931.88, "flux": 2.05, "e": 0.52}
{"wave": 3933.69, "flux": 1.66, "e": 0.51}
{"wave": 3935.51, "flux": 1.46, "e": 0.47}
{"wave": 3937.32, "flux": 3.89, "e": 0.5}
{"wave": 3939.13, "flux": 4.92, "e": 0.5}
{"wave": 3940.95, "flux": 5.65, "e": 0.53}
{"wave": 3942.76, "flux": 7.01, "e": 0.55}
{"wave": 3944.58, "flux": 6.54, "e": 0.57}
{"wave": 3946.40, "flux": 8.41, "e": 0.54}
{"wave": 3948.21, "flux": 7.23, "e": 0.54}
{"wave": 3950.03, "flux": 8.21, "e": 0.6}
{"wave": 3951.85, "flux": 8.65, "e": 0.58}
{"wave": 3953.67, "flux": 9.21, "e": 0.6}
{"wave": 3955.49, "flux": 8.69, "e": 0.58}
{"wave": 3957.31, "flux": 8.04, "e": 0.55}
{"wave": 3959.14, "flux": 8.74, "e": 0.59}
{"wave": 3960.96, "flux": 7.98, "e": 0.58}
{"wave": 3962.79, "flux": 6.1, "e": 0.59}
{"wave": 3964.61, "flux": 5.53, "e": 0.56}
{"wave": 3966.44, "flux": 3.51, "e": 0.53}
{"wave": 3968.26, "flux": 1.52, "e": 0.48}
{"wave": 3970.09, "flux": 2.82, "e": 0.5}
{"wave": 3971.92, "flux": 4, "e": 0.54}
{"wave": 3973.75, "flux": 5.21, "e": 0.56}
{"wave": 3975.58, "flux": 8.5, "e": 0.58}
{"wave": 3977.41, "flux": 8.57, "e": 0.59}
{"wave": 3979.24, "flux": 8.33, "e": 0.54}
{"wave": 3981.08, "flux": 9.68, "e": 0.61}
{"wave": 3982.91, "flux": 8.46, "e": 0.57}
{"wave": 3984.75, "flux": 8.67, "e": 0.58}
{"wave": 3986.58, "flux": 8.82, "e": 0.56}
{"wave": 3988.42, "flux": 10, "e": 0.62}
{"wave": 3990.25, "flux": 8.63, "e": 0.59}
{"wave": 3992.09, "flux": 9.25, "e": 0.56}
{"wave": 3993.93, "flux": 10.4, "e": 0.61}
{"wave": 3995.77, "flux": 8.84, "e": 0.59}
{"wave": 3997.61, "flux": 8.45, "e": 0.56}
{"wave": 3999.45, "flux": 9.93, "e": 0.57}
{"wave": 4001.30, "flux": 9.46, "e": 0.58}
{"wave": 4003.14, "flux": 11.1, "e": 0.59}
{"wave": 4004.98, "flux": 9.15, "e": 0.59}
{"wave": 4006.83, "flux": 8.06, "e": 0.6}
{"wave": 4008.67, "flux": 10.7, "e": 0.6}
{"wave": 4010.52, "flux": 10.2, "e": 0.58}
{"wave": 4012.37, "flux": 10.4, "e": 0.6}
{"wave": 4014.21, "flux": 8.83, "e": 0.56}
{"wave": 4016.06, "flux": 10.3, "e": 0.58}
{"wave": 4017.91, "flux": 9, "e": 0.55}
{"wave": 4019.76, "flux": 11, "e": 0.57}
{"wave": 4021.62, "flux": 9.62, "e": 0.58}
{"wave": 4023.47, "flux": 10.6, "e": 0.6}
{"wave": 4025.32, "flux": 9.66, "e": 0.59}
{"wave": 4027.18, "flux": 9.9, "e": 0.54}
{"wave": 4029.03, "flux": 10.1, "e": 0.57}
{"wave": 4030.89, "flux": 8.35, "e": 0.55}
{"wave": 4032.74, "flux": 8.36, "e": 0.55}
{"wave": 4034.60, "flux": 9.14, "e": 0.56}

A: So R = 6.6 angstrom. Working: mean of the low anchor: 7.87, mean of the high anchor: 8.53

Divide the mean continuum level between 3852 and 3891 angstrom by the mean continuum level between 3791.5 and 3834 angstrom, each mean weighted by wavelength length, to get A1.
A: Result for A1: 1.12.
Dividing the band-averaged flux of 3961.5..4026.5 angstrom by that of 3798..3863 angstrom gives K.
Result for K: 1.2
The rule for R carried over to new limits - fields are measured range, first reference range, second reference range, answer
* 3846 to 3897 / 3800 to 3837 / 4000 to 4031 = -1.2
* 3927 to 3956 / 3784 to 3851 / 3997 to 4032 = 9.9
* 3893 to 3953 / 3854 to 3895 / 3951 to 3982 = 3.2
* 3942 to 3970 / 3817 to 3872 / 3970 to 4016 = 5.0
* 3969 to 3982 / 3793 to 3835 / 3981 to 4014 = 3.5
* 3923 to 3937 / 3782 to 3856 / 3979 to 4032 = 7.0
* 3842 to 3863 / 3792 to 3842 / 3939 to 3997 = -3.9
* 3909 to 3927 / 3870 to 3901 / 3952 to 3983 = -1.6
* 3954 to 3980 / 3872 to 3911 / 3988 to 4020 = 7.7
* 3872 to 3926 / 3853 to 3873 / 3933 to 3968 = -1.7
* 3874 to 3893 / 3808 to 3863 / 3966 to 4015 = 0.7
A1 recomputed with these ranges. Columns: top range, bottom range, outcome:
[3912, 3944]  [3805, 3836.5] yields 0.85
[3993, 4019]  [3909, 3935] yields 1.49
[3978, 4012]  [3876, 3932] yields 1.27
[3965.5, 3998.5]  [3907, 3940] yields 1.21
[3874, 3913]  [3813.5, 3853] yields 1.13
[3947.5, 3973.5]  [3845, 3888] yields 0.80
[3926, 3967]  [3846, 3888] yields 0.75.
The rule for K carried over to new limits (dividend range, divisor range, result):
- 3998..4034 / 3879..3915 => 1.26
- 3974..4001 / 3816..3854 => 1.31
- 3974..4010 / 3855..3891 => 1.18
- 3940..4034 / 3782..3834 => 1.15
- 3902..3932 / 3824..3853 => 1.12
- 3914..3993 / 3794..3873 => 0.92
